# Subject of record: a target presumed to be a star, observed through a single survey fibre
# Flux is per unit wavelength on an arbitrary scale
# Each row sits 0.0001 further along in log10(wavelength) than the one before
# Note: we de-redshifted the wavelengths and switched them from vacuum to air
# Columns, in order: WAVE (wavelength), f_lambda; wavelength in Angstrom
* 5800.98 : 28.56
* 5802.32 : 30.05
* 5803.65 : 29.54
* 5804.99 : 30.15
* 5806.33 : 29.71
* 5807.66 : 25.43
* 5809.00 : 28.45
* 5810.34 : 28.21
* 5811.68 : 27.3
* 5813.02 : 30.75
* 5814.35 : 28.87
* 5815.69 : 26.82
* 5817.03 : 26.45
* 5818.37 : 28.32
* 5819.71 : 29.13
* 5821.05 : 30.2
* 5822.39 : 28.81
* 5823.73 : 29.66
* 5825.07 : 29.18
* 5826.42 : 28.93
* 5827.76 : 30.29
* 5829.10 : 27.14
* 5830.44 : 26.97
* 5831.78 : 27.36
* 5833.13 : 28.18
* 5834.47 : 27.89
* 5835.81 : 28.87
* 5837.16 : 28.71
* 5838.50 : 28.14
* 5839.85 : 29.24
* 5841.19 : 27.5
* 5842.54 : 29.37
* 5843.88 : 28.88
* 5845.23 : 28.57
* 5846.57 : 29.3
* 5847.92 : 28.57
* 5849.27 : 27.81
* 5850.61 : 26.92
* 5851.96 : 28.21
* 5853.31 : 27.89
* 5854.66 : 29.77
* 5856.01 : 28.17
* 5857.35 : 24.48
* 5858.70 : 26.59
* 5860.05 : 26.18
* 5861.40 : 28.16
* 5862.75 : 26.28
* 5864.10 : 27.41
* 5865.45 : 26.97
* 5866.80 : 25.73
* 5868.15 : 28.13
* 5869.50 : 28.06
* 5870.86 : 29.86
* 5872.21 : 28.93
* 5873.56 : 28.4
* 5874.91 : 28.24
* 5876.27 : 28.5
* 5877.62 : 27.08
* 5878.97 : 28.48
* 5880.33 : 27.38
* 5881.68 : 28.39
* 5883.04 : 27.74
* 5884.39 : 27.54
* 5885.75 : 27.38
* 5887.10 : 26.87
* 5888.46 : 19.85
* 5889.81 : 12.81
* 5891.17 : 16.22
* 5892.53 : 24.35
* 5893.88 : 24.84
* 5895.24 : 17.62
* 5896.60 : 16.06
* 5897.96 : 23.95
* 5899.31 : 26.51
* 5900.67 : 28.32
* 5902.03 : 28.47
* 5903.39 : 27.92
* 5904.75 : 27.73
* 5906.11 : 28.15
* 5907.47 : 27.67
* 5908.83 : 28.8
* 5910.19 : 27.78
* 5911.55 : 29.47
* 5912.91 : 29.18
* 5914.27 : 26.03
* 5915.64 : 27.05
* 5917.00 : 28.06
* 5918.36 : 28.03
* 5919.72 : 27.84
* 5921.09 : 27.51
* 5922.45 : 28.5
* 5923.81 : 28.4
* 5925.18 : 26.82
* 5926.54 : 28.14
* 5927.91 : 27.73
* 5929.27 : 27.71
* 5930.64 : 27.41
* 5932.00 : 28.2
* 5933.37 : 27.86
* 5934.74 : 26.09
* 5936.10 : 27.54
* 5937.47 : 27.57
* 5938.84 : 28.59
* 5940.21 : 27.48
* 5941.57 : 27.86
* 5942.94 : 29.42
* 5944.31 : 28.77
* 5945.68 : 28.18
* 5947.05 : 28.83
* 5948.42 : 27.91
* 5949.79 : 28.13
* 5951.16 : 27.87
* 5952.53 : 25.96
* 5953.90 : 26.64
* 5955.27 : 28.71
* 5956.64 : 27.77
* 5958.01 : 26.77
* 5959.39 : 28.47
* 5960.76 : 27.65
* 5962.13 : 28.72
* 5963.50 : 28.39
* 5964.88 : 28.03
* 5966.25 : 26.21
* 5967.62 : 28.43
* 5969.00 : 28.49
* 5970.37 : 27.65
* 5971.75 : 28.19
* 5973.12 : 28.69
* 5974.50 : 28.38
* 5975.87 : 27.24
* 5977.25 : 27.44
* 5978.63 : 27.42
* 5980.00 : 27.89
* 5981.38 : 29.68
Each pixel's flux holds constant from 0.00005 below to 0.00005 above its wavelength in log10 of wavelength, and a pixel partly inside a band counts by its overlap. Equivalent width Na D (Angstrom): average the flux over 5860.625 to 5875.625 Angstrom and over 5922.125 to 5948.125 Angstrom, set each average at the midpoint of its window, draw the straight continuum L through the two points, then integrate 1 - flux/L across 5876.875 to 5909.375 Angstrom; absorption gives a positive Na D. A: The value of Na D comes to 3.34 Angstrom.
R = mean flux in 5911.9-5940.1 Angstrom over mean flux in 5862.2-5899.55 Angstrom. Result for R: 1.09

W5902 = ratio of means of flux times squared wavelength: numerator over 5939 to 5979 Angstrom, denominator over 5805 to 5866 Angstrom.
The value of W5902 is 1.0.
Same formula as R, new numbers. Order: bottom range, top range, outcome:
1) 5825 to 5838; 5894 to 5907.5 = 0.89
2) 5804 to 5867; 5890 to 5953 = 0.95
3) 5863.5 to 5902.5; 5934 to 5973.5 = 1.09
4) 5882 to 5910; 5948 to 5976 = 1.13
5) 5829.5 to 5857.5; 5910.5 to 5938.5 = 0.98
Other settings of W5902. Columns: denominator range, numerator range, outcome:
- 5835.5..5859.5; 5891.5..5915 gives 0.94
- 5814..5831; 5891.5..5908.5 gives 0.90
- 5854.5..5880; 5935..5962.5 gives 1.04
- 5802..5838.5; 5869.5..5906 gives 0.91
